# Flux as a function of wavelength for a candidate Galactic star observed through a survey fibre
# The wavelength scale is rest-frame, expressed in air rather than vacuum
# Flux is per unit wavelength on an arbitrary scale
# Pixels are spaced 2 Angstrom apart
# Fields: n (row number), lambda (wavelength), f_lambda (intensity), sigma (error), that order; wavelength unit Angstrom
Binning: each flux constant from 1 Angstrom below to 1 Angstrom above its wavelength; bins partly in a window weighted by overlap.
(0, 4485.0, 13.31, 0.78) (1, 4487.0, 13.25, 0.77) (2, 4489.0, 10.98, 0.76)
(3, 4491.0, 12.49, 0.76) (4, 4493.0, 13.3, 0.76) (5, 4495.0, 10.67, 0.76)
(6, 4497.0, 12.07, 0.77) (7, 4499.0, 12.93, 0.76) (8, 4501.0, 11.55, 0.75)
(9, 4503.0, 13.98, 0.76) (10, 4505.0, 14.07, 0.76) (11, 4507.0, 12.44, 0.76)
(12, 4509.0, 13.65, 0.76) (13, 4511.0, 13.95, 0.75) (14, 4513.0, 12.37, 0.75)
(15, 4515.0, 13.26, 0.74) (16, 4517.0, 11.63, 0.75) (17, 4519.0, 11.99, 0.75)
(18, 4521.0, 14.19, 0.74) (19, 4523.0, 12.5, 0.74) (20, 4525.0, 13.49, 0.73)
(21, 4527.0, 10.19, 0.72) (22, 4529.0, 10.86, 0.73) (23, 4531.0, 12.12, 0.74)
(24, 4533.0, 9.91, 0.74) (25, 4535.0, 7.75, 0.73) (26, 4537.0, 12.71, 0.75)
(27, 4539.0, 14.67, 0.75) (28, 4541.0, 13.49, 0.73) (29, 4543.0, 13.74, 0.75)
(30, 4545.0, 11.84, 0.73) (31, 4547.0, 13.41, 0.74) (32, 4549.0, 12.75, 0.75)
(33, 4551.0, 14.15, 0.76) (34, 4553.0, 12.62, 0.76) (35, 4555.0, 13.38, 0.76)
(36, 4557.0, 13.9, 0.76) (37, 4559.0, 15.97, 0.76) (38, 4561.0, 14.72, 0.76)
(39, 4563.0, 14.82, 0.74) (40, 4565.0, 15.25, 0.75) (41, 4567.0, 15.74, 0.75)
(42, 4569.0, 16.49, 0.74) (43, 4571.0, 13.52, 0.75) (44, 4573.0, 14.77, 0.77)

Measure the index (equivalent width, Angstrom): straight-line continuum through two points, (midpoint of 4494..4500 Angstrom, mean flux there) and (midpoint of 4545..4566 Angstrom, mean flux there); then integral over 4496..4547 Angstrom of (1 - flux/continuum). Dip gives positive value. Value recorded 1.1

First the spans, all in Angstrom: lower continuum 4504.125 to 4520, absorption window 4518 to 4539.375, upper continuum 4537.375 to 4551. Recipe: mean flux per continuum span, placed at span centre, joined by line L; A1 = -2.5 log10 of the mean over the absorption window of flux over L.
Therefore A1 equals 0.119 mag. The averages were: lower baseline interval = 12.9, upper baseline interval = 13.4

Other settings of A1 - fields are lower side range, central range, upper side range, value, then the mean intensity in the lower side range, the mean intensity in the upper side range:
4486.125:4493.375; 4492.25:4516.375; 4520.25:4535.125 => -0.07 mag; 12.4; 11.5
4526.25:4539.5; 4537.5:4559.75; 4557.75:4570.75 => -0.03 mag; 11.1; 15.4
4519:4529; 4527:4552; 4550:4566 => 0.09 mag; 12.4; 14.4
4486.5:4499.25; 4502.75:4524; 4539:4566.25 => -0.03 mag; 12.2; 13.9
